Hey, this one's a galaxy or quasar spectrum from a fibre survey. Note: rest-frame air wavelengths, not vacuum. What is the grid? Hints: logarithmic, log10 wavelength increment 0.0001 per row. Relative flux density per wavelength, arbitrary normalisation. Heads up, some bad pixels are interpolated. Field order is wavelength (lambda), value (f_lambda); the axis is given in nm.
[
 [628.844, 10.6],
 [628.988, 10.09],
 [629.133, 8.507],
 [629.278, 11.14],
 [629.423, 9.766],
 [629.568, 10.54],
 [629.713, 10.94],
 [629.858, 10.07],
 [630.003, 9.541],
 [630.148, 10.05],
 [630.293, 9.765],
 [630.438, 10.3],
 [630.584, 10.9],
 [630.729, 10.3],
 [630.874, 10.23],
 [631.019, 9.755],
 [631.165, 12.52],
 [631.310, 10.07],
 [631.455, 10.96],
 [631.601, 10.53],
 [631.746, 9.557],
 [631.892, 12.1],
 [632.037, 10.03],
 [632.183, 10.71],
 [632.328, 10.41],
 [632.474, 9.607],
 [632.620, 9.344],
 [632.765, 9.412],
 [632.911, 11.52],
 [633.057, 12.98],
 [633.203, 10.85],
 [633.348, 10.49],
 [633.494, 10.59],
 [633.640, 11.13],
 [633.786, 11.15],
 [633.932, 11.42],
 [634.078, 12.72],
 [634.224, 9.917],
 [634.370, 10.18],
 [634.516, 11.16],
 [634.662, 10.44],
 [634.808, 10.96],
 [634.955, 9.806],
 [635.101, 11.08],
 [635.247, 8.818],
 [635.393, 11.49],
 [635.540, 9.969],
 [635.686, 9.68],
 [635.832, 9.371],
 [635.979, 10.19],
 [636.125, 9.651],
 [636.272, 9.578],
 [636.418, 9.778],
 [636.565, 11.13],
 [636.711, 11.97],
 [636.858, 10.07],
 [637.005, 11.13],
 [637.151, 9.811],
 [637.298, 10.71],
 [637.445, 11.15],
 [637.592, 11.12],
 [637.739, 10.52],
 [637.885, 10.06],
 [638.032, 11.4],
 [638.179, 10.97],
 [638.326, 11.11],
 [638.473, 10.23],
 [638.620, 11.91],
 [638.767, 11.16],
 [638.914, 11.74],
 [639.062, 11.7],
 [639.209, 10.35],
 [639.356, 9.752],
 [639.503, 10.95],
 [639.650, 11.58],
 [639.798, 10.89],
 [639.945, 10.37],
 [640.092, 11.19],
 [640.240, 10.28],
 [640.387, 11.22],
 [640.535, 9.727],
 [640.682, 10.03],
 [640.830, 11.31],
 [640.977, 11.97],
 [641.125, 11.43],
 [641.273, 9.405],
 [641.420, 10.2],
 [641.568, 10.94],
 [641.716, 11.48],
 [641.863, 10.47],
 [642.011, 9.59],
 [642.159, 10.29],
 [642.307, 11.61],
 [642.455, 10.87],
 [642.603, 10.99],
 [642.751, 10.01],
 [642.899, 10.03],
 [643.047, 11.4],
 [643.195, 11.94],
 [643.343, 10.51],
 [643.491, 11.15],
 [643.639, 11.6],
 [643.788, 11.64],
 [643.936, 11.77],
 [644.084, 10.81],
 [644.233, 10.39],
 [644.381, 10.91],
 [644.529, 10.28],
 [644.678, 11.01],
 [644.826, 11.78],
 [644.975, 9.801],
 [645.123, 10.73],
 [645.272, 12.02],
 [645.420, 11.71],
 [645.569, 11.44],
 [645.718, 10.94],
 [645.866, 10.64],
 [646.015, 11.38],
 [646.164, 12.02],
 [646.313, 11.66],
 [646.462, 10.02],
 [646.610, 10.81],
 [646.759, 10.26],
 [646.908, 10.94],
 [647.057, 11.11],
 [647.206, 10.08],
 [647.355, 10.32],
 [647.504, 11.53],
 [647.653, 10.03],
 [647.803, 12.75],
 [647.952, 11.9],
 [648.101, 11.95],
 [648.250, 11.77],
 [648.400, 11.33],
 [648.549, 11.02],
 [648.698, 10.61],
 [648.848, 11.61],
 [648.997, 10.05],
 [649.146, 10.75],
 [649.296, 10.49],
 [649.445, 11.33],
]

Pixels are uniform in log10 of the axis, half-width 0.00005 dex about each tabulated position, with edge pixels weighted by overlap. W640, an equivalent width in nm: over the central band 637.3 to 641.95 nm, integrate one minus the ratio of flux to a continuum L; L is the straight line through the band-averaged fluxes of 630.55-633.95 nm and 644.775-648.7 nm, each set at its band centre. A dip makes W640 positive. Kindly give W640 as 0.02 nm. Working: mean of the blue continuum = 10.7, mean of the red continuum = 11.1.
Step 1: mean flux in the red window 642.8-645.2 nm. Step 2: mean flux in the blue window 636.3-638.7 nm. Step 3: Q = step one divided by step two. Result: 1.02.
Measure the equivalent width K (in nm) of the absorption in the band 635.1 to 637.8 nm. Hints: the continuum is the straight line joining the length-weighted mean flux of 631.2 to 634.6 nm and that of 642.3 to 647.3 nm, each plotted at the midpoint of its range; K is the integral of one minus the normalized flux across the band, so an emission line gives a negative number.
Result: 0.12 nm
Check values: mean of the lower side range 10.8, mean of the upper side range 11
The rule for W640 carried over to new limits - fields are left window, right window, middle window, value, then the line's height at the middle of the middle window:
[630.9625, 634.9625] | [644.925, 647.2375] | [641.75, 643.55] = 0.03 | 10.9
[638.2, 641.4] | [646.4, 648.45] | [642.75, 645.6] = -0.02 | 11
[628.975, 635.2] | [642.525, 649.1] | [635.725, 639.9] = 0.02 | 10.8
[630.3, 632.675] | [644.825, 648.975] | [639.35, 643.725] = 0.04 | 10.9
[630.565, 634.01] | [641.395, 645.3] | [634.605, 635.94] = 0.07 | 10.7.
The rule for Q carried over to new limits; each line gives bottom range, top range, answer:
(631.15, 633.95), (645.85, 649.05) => 1.03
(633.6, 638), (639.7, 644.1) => 1.03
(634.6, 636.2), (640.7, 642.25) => 1.06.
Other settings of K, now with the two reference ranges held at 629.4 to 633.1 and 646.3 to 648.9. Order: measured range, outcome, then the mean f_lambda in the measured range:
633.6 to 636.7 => 0.03 nm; 10.5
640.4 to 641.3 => 0.01 nm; 10.7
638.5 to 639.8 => -0.04 nm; 11.1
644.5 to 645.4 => 0.00 nm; 11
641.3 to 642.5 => 0.03 nm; 10.6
